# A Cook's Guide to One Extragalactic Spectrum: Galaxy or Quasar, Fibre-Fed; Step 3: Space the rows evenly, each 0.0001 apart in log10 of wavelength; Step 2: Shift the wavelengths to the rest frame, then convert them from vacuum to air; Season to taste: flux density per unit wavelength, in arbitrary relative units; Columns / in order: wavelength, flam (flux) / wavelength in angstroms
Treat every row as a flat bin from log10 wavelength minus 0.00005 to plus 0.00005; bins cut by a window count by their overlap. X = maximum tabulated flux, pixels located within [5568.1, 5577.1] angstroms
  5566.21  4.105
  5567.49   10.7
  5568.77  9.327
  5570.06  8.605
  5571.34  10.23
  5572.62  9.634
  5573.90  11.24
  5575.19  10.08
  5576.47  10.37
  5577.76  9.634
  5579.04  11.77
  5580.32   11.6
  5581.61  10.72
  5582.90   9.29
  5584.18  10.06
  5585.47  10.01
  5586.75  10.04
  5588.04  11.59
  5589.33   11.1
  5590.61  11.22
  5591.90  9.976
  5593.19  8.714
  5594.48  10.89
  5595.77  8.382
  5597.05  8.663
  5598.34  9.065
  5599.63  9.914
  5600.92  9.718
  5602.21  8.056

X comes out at 11.24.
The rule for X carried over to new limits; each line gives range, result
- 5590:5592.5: 11.22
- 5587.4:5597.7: 11.59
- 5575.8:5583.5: 11.77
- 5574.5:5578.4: 10.37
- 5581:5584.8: 10.72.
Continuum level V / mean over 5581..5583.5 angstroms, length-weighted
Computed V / 9.99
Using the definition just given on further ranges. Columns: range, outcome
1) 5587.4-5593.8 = 10.5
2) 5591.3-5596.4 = 9.48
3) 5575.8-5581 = 10.8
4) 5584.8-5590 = 10.7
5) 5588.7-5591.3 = 11.2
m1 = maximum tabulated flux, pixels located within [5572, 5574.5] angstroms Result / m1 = 11.24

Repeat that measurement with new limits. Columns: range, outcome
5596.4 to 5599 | 9.065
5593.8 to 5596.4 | 10.89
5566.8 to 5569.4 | 10.7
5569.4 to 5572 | 10.23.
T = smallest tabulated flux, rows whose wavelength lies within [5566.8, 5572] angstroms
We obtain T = 8.605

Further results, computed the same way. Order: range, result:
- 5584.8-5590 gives 10.01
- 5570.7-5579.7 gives 9.634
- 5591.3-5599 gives 8.382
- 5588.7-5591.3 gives 11.1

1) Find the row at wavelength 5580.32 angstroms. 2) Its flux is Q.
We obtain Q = 11.6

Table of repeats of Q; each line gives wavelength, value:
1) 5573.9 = 11.24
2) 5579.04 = 11.77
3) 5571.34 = 10.23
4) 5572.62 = 9.634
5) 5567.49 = 10.7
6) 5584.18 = 10.06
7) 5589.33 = 11.1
